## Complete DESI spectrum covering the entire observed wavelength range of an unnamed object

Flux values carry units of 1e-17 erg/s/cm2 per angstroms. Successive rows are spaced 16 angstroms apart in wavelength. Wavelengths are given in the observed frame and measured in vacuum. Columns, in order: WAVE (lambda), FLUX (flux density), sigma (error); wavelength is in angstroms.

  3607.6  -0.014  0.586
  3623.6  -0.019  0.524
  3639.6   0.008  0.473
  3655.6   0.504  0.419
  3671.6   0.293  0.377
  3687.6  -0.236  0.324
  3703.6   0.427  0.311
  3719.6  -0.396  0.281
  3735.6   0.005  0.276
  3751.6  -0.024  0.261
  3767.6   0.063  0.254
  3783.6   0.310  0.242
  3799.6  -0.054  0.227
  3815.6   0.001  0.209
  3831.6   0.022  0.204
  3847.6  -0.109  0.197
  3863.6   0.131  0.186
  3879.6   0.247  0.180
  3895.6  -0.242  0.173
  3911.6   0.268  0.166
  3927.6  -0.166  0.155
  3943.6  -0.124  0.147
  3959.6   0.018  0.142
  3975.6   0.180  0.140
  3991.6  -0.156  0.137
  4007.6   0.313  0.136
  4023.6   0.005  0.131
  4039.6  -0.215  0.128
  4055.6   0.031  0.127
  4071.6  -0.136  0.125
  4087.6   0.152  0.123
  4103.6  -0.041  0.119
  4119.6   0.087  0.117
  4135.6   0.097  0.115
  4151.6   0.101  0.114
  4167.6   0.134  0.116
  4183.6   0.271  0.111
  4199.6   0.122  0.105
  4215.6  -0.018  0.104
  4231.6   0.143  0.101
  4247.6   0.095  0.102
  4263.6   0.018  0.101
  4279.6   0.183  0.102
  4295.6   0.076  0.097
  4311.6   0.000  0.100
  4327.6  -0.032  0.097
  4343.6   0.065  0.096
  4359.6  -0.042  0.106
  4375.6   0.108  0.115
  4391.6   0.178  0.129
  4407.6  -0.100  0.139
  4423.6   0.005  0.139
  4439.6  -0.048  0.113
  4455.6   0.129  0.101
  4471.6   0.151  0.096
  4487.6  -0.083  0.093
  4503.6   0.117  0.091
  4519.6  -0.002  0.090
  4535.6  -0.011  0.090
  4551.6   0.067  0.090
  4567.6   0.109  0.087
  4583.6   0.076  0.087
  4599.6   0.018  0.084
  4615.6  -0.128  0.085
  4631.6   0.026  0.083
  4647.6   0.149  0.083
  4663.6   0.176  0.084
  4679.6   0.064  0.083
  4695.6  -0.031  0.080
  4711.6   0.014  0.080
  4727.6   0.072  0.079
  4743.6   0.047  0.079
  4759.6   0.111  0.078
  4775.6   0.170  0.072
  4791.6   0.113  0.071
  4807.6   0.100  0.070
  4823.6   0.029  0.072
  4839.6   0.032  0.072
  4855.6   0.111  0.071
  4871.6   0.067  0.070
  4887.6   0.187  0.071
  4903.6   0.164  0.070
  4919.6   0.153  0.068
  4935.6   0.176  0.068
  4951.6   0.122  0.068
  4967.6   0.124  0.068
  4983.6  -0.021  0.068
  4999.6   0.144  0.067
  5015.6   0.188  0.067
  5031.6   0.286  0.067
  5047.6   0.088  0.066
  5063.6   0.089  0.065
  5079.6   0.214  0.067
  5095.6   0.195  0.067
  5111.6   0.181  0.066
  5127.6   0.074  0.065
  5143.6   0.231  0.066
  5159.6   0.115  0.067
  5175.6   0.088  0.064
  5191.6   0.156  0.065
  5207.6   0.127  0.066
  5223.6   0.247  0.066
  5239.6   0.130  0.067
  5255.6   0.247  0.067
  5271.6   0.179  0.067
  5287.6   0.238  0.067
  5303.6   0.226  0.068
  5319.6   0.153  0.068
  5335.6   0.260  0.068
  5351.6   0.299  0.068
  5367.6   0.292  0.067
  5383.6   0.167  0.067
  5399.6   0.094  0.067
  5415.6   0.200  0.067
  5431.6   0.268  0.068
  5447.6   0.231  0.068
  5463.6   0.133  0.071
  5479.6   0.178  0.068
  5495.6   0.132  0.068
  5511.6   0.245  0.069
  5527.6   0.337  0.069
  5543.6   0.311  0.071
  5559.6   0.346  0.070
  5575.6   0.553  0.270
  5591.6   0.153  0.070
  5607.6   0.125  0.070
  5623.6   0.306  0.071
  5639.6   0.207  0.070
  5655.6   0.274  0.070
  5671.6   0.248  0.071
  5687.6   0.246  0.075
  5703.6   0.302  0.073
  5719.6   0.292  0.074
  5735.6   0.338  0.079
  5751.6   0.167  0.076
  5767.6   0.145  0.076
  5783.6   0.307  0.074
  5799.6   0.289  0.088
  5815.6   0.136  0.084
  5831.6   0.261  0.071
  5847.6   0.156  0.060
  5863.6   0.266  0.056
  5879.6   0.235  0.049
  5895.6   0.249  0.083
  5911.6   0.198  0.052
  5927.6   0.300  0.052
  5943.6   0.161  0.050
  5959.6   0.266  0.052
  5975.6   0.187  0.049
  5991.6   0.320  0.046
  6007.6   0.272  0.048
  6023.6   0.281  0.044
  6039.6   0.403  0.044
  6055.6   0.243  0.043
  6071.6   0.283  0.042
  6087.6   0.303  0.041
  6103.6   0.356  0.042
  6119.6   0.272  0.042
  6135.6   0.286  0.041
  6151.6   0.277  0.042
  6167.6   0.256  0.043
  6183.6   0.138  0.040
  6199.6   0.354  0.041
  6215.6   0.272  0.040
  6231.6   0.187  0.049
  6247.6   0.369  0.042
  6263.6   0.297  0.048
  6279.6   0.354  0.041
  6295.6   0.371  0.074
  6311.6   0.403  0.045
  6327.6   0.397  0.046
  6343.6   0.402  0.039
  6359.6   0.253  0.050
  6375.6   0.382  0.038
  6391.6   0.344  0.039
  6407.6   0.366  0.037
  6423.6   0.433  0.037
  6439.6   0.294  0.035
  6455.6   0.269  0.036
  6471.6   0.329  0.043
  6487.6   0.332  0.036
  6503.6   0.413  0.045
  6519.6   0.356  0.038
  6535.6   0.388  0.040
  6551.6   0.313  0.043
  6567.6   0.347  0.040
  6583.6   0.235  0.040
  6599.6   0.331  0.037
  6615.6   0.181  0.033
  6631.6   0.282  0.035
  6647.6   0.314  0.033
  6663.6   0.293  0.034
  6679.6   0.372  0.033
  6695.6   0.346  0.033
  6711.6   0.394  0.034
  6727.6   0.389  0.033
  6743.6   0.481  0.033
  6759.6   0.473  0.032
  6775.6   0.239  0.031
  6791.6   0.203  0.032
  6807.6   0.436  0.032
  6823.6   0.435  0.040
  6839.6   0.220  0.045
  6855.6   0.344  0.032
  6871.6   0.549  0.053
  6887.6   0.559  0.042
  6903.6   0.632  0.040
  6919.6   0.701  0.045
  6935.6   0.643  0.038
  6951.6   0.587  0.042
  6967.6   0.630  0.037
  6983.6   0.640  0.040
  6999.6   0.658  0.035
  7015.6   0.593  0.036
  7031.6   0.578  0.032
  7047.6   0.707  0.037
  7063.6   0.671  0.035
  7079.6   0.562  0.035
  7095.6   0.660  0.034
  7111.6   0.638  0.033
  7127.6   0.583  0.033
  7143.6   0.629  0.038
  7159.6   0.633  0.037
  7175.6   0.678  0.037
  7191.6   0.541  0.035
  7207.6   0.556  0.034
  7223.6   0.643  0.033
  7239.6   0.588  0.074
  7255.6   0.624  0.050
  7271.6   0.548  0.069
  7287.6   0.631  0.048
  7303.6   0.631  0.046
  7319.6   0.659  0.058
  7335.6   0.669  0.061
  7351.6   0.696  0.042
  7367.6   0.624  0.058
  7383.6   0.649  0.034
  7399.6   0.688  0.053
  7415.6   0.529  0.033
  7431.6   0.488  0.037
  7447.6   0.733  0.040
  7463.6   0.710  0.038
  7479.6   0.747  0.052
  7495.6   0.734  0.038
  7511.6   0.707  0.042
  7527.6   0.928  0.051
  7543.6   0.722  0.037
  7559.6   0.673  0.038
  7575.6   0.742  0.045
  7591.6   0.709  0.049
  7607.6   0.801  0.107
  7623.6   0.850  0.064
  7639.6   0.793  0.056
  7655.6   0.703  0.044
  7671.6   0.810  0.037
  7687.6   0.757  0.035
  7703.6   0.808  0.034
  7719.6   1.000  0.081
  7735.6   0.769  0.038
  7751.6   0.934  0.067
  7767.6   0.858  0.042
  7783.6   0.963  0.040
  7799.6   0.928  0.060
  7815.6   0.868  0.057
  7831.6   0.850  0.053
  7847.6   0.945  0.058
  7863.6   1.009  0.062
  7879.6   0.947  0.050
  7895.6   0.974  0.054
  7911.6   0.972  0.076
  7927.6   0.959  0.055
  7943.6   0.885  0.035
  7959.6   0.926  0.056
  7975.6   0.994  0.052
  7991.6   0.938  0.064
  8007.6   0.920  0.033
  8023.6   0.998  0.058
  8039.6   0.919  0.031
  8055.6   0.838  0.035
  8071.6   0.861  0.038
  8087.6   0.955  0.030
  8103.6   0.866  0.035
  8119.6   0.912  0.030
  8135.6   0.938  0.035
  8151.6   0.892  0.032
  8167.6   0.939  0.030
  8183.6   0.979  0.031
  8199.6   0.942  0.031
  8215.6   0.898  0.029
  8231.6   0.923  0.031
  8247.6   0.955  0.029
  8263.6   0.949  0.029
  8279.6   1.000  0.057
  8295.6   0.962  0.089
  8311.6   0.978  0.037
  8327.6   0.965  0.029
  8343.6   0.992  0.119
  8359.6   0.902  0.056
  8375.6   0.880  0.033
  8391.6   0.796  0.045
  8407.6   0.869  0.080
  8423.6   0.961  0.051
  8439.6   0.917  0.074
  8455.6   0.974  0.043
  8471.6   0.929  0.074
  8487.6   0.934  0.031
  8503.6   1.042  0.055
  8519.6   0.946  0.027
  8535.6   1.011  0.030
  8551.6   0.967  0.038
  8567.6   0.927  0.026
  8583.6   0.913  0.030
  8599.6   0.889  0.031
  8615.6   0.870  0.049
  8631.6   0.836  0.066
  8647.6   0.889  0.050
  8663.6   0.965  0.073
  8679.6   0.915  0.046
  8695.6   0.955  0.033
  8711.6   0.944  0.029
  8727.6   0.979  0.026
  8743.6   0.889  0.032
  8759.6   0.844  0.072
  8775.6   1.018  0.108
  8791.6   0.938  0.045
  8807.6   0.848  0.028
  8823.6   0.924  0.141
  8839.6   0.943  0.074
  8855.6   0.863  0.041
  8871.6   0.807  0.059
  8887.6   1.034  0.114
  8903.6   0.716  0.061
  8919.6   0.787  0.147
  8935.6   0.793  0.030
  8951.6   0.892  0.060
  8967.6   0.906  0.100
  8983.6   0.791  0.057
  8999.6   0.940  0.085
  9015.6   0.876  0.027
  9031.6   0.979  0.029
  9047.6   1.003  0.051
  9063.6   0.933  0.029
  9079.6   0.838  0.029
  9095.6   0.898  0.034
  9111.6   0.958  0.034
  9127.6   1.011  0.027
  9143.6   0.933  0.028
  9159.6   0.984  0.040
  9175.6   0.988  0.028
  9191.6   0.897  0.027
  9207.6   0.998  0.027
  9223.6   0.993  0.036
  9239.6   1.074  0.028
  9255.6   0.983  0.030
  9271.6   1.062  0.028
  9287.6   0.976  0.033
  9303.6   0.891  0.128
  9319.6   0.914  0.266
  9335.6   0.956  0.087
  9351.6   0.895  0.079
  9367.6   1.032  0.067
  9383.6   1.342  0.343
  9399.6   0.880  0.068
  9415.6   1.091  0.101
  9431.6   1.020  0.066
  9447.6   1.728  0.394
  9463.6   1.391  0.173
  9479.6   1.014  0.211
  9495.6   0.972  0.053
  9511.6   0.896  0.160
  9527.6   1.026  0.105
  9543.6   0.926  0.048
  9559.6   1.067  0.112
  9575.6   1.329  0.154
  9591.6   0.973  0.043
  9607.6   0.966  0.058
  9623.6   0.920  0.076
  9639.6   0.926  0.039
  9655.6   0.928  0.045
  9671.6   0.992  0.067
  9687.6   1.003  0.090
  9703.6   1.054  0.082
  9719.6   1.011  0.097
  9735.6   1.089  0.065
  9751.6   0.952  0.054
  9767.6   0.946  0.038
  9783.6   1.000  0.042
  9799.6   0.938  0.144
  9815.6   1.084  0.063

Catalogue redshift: 0.724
